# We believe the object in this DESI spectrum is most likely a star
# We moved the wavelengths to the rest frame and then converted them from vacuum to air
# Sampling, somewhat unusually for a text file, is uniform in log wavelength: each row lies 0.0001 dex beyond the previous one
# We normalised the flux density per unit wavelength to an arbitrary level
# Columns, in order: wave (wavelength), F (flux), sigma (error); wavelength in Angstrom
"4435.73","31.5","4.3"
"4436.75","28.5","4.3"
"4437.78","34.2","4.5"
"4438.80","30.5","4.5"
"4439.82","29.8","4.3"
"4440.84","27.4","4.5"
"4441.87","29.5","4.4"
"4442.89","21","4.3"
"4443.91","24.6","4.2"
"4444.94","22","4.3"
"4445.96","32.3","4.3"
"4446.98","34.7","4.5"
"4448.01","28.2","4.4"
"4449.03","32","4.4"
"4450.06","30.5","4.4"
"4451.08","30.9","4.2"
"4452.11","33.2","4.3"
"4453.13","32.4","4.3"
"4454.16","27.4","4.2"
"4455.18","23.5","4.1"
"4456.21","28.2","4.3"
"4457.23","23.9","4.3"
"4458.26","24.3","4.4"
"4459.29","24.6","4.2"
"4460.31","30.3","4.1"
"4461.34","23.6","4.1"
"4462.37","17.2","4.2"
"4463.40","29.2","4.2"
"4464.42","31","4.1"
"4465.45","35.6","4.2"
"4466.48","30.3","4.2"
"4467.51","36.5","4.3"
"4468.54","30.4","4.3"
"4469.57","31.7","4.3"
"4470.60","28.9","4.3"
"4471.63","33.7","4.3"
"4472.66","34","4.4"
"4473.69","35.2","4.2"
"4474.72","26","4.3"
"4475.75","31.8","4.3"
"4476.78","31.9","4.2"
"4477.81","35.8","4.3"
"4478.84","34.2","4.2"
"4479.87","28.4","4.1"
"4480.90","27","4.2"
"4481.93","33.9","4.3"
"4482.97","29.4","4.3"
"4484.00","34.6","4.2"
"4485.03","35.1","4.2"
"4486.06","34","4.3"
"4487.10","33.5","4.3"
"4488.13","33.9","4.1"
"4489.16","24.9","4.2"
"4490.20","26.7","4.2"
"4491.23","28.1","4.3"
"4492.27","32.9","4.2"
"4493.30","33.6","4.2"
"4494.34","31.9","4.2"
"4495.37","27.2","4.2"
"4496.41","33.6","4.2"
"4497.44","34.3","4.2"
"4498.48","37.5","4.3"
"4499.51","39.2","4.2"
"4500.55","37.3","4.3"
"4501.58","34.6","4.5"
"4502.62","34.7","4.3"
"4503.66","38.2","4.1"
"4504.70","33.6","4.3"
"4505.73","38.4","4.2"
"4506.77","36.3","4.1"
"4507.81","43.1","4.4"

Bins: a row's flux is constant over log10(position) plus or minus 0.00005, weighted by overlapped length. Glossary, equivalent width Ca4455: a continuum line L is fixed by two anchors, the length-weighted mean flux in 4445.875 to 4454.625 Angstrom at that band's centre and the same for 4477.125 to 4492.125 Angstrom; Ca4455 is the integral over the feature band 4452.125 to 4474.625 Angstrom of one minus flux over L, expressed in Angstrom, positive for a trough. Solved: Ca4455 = 1.5 Angstrom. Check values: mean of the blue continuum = 31.3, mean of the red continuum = 31.4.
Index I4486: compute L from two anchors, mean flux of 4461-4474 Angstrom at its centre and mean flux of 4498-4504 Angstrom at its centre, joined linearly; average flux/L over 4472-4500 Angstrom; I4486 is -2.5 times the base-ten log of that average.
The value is 0.06 mag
